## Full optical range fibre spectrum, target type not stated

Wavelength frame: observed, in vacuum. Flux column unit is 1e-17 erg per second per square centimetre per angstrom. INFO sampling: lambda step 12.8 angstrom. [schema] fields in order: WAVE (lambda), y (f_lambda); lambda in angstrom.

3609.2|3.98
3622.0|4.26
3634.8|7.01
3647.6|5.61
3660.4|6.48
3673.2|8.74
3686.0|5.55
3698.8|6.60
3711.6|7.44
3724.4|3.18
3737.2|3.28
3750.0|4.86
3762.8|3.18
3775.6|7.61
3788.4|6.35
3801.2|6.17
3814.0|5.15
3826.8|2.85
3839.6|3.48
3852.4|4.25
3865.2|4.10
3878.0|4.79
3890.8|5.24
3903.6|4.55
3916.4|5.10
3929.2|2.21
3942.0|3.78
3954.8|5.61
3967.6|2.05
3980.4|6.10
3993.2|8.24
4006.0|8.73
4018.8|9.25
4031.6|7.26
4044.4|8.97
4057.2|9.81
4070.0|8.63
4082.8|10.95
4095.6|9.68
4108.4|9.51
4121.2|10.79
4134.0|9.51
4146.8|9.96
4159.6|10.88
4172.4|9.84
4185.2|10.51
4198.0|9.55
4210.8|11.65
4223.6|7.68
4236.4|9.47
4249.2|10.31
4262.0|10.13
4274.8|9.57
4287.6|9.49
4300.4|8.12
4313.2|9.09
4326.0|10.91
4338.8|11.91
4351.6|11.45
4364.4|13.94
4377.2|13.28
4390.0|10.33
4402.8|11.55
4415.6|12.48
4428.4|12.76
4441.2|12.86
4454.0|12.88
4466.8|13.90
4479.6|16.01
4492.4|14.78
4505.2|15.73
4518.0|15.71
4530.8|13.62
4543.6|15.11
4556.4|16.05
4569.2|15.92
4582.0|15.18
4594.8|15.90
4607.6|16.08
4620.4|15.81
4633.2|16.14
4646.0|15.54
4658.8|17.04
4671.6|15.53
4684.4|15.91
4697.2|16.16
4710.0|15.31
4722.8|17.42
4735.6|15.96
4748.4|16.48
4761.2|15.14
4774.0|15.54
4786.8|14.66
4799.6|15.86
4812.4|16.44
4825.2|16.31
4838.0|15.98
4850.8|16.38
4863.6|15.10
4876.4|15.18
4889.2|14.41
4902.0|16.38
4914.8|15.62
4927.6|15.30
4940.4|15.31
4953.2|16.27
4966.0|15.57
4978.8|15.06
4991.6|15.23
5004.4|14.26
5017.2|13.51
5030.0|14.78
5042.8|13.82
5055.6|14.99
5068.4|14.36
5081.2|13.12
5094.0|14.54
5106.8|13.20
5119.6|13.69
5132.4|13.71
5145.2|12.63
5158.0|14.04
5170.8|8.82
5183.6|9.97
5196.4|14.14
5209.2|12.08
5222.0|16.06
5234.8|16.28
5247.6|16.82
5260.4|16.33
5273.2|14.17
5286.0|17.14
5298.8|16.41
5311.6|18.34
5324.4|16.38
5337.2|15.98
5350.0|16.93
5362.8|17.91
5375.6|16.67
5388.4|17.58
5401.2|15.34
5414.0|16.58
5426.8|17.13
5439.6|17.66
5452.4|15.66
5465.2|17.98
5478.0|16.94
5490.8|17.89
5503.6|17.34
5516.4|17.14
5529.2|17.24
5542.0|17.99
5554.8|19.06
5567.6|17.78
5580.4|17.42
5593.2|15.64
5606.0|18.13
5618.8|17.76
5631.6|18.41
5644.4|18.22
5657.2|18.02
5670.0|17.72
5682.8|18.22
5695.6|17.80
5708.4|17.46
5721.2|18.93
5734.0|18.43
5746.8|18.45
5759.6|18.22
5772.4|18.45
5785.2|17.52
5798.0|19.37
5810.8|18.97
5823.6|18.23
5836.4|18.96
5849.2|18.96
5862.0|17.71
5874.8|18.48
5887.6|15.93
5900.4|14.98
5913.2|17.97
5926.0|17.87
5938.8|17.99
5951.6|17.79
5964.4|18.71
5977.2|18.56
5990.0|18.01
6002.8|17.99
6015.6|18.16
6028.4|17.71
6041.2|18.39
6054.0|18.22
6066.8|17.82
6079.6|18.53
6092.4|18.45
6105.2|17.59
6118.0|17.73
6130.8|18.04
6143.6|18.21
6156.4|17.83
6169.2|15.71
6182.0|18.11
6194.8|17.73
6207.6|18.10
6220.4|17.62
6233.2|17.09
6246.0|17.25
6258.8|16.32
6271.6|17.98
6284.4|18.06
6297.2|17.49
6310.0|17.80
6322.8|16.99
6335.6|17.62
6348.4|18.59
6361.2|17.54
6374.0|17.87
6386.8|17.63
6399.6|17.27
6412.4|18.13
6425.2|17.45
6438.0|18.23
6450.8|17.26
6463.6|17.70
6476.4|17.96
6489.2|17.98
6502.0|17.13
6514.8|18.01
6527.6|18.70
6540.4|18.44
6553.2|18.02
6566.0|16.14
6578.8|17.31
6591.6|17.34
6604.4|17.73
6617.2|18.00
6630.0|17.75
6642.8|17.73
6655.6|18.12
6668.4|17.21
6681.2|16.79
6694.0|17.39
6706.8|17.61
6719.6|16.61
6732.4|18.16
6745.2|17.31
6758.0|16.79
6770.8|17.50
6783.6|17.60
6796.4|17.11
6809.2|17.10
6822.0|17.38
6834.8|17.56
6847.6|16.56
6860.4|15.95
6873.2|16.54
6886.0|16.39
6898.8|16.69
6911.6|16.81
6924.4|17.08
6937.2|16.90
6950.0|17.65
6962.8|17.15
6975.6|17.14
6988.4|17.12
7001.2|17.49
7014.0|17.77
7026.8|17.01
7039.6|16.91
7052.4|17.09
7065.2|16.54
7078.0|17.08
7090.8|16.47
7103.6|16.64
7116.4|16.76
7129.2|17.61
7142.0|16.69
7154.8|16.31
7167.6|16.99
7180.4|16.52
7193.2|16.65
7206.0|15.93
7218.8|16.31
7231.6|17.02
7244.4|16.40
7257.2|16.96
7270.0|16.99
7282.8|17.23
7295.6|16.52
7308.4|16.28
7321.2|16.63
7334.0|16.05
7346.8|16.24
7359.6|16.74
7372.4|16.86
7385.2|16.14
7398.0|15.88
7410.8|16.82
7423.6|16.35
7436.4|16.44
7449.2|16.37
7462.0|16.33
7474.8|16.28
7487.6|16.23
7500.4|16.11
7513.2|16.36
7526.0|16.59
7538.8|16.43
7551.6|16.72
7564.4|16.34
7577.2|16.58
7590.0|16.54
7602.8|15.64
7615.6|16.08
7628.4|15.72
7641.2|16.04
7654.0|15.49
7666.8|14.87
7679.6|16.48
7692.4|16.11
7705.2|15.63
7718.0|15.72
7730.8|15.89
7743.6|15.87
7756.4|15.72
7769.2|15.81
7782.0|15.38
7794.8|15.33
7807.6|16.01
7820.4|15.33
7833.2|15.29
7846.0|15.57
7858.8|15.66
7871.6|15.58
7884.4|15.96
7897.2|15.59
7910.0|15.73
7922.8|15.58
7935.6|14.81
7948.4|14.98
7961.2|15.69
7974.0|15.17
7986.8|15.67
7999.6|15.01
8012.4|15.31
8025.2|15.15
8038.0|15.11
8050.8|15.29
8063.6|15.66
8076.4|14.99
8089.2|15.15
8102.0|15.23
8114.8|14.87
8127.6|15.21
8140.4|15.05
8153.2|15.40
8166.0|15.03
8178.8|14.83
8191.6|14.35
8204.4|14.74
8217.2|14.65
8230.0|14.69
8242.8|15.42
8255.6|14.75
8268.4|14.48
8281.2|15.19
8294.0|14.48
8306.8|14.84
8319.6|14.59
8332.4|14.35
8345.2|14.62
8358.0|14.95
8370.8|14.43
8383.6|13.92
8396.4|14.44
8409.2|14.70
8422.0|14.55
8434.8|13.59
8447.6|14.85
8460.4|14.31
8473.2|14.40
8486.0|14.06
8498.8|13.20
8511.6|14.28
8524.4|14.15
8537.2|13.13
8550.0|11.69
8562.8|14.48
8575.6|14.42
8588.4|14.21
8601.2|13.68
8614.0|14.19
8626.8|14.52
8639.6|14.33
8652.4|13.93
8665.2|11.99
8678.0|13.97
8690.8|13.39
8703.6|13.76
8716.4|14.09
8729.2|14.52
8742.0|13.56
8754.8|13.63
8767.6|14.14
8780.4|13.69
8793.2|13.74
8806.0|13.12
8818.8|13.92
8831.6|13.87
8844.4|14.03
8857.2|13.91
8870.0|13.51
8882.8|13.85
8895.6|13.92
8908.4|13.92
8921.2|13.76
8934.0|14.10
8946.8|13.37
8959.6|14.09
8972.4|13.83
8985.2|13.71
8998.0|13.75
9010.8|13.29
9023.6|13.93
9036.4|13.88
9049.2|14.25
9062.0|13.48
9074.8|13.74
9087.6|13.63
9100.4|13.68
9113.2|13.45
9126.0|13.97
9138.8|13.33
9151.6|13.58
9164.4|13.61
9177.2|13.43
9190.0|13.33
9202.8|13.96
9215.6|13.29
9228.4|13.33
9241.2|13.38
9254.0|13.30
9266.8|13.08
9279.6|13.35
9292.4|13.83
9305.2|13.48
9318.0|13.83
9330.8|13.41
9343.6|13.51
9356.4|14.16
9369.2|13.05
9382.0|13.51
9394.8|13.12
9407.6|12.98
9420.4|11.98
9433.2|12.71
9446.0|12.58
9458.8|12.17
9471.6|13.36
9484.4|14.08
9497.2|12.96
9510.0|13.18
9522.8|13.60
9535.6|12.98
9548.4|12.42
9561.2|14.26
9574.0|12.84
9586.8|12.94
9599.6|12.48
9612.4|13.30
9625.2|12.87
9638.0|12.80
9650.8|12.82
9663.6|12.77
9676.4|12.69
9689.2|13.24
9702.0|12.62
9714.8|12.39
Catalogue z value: 0.000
